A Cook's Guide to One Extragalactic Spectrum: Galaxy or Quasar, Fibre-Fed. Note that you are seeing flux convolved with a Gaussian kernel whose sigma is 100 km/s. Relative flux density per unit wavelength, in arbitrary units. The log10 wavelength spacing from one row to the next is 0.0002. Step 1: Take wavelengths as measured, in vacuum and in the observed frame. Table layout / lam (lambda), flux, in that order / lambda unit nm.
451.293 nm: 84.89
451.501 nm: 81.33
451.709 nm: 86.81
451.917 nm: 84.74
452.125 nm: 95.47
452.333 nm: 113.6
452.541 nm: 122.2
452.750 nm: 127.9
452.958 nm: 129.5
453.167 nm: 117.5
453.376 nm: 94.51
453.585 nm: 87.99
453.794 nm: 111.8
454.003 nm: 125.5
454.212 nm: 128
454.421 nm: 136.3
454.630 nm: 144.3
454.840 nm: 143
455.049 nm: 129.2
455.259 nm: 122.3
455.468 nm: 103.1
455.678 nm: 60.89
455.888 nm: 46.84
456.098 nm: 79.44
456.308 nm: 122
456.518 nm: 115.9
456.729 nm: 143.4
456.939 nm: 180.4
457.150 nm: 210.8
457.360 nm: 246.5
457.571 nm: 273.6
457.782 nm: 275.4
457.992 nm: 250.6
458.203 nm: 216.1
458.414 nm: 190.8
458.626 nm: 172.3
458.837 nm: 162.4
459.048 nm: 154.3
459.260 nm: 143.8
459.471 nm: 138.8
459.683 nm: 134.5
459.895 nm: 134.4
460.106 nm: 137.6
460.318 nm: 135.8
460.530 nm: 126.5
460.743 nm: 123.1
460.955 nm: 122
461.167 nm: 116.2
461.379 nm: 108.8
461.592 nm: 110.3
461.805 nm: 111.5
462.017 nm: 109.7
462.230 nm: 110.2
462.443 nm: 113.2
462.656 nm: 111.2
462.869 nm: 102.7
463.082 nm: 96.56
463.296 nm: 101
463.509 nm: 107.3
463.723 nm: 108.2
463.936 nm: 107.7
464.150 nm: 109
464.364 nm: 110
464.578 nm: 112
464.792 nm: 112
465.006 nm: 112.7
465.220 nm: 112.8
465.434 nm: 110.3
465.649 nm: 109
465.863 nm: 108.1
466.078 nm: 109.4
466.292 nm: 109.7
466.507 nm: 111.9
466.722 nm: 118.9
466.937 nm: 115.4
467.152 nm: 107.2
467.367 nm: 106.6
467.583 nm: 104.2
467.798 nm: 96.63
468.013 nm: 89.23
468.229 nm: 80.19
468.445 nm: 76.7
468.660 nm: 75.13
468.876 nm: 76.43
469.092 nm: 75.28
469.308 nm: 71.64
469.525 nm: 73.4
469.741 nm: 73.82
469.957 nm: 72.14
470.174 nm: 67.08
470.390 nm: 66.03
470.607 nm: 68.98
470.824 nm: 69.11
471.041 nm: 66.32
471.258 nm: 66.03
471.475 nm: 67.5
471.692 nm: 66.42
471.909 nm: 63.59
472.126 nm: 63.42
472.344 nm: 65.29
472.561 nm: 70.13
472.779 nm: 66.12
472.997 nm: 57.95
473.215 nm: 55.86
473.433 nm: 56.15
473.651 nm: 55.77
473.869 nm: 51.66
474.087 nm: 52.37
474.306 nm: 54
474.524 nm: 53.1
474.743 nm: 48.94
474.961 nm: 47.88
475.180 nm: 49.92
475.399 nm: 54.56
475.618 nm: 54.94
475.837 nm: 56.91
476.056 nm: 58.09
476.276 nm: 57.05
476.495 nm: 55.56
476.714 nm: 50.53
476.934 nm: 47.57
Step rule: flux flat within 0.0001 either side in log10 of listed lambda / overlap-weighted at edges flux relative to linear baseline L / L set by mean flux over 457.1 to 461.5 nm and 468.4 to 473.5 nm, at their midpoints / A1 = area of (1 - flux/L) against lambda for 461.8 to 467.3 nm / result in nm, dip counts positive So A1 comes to 0.560 nm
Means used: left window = 169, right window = 67.9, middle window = 109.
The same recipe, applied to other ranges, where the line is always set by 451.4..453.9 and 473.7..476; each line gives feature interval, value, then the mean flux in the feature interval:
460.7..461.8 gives -0.40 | 115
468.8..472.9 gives -0.45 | 68.8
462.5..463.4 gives -0.26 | 103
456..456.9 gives -0.23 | 120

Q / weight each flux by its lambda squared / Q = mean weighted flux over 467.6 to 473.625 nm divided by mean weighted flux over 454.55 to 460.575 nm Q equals 0.48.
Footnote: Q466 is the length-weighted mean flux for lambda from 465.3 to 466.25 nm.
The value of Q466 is 109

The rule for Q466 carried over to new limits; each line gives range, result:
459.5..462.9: 120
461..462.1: 112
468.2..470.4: 73.5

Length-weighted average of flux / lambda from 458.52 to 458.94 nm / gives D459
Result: 167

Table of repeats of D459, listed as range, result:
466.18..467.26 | 113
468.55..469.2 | 75.7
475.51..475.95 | 56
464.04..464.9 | 111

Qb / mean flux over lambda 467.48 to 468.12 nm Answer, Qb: 96.8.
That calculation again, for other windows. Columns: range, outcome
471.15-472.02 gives 65.9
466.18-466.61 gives 111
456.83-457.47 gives 213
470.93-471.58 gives 66.6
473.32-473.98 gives 54.6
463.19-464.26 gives 107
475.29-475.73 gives 54.8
